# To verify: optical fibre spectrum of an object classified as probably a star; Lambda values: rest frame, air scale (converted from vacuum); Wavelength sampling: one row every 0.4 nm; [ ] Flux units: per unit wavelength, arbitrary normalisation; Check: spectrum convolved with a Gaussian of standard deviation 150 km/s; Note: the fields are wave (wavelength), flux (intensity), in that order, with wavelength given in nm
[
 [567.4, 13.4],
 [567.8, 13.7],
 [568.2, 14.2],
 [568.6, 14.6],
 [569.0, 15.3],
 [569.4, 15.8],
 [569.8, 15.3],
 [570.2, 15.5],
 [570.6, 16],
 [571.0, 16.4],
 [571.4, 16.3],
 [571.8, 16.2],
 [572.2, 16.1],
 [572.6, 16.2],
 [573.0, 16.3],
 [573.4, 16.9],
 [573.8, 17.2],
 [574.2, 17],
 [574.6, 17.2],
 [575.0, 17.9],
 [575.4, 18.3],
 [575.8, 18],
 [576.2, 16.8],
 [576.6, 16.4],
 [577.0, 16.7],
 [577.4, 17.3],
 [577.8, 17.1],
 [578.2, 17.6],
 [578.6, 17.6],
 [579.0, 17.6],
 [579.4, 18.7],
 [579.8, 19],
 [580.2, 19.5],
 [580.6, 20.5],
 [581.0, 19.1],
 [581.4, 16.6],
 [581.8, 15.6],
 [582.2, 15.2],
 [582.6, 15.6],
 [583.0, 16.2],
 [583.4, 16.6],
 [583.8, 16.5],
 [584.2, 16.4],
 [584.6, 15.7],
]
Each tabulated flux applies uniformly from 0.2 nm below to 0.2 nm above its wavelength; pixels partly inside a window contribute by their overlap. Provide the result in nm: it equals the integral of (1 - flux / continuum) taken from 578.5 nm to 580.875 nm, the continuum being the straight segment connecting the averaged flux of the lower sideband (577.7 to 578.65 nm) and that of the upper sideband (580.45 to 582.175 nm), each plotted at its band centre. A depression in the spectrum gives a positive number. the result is -0.184 nm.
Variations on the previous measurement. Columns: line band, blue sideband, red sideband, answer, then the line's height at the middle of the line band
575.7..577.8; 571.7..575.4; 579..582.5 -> 0.04 nm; 17.3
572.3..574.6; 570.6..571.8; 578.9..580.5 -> 0.03 nm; 17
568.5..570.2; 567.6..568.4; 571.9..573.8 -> -0.08 nm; 14.6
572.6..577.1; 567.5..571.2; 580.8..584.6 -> -0.42 nm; 15.7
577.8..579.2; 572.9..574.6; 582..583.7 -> -0.10 nm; 16.4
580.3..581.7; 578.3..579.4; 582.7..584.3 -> -0.12 nm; 17.1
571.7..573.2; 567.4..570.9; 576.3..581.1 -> -0.01 nm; 16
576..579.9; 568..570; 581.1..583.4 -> -0.43 nm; 15.7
